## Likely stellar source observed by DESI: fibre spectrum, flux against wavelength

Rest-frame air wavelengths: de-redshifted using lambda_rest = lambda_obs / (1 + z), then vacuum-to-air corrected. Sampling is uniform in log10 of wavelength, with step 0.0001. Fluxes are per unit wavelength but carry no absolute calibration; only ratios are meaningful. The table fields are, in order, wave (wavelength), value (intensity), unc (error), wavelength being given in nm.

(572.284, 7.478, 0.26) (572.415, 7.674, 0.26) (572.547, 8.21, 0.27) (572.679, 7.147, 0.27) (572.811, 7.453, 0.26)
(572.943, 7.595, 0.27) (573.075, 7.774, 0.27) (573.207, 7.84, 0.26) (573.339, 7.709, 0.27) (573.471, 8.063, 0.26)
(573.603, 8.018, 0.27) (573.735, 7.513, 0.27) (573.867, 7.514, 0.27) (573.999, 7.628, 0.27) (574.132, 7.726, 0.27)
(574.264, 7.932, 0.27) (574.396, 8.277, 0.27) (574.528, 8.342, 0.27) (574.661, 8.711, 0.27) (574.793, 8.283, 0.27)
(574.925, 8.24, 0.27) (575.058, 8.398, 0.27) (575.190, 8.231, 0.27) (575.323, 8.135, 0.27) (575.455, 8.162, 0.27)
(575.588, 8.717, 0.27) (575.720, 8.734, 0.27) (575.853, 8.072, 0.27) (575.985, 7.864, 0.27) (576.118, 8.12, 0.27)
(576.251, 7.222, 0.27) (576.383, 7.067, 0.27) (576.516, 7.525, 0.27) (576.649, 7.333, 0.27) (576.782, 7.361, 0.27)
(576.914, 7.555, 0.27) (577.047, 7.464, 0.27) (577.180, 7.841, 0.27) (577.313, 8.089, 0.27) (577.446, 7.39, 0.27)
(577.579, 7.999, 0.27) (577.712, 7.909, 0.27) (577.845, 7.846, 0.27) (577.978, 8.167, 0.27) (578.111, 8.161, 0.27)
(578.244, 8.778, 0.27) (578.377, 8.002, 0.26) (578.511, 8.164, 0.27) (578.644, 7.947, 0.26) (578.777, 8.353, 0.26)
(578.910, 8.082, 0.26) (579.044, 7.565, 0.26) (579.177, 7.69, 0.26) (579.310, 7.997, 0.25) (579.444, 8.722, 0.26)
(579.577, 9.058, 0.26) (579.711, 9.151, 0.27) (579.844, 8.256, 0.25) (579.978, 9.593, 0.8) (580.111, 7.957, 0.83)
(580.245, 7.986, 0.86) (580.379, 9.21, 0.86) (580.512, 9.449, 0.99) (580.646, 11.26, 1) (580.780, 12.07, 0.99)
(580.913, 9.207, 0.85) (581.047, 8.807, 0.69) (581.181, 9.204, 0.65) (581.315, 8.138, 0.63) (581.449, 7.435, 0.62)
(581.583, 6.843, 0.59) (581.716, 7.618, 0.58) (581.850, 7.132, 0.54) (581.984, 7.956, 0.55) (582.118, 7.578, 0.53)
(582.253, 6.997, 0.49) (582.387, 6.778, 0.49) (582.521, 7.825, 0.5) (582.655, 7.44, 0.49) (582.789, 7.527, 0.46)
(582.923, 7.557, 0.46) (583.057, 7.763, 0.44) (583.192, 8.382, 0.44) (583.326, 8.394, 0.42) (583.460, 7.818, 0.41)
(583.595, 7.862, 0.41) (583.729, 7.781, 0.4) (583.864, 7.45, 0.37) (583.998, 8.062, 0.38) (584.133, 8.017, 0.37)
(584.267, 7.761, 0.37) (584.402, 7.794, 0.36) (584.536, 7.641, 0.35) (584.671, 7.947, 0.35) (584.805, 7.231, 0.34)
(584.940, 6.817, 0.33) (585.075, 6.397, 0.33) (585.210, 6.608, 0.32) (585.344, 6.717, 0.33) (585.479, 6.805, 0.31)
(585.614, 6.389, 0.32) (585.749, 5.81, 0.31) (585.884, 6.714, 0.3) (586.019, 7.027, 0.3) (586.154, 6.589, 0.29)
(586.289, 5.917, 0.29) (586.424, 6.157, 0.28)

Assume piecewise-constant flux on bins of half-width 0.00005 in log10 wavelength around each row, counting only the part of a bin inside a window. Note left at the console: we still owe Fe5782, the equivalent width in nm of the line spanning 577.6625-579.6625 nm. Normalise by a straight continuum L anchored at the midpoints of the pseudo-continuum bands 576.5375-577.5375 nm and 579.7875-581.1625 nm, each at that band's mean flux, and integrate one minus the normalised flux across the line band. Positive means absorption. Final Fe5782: 0.06 nm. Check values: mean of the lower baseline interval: 7.58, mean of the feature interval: 8.17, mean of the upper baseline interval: 9.38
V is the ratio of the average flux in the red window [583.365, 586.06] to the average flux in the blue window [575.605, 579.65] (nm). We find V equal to 0.9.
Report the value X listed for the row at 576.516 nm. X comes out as 7.525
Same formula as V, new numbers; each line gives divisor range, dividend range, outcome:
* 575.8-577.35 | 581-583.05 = 1.00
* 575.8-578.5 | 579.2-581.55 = 1.15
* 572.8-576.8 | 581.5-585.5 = 0.94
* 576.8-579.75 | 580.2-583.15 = 1.02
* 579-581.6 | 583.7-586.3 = 0.80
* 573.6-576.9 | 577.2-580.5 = 1.04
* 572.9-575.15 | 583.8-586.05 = 0.89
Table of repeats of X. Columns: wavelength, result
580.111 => 7.957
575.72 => 8.734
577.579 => 7.999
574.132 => 7.726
